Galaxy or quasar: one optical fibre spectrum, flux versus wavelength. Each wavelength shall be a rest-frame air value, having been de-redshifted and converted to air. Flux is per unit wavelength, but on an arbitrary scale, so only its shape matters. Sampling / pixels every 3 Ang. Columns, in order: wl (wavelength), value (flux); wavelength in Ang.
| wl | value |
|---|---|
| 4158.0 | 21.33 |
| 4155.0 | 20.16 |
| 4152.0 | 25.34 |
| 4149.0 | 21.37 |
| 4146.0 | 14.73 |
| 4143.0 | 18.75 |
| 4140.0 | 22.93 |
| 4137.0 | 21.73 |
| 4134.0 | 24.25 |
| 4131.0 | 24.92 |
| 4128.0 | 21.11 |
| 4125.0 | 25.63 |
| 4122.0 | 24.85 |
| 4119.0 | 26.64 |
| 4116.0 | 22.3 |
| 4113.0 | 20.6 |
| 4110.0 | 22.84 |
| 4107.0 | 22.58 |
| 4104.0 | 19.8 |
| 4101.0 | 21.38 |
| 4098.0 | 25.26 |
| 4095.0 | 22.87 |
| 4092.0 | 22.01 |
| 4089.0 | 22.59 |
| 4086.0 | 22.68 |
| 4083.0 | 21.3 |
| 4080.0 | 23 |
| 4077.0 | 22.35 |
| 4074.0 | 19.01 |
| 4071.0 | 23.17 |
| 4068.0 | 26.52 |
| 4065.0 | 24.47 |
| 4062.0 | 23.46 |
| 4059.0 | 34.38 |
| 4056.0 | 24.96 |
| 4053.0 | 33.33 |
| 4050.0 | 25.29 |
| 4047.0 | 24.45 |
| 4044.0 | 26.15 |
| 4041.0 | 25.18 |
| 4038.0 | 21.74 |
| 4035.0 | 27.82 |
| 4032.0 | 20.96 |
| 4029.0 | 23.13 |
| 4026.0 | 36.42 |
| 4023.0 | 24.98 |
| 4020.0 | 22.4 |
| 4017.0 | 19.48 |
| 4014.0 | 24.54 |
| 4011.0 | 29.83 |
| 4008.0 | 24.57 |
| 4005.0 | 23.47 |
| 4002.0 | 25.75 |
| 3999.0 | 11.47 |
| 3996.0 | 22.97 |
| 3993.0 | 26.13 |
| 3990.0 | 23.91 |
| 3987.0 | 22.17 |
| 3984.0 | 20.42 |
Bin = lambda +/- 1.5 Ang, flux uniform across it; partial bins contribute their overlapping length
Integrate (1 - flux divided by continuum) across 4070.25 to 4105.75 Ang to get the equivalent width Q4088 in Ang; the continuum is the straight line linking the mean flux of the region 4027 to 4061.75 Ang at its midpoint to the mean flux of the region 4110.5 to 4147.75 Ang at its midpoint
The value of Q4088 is 3.1 Ang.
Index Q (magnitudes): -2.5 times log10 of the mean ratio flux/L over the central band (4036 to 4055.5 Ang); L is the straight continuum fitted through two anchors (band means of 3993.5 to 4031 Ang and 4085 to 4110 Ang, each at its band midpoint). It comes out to -0.114 mag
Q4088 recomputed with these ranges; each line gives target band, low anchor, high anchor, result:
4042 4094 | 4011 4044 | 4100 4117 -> -3.0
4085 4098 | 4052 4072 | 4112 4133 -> 1.4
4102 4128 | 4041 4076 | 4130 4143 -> 0.7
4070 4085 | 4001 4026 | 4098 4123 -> 1.1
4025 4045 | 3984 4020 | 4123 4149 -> -2.6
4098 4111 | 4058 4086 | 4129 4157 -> 0.5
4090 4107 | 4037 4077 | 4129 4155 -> 0.9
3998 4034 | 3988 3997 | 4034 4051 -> 0.7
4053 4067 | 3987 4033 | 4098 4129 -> -2.4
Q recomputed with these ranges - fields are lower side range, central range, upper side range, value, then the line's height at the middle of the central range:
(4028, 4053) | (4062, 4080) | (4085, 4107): 0.02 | 23.5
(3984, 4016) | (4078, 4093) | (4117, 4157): 0.02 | 22.8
